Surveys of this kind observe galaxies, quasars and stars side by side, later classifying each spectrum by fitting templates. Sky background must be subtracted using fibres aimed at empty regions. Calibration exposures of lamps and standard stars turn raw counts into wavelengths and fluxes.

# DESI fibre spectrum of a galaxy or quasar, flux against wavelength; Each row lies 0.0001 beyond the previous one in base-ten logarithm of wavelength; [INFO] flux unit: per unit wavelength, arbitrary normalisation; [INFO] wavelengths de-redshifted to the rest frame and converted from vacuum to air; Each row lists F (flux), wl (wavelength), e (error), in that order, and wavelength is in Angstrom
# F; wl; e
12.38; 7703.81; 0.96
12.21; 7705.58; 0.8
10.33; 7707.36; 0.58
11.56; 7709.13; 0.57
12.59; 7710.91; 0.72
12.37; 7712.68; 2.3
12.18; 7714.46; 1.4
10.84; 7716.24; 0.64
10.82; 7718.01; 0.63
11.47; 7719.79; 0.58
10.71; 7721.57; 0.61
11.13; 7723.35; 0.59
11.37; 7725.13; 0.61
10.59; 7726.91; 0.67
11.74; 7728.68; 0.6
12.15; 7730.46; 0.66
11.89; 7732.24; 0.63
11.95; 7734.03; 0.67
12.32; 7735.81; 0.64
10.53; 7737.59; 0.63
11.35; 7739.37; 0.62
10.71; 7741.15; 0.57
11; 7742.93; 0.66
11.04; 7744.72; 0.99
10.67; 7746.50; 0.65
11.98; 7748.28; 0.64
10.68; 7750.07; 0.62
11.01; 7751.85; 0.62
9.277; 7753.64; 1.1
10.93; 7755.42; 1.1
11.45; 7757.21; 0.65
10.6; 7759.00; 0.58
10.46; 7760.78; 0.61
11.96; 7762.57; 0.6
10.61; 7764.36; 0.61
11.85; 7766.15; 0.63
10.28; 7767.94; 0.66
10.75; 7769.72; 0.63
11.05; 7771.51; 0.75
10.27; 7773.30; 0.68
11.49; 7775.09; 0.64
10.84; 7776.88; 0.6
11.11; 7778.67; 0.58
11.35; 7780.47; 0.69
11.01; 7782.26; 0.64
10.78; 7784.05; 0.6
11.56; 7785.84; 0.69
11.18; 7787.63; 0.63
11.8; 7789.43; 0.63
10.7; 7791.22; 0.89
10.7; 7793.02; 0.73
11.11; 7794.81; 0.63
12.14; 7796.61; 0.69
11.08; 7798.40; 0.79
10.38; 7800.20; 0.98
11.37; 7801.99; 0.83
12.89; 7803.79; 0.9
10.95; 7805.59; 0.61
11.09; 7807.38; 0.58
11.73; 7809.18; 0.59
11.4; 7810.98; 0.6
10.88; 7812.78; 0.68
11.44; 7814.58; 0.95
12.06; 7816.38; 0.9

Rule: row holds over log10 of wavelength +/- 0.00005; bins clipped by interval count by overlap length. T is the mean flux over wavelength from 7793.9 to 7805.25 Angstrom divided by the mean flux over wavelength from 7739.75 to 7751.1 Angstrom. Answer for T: 1.0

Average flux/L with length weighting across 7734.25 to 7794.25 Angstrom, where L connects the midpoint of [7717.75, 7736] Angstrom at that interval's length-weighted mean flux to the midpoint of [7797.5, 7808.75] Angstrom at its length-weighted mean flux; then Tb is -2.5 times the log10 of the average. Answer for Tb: 0.04 mag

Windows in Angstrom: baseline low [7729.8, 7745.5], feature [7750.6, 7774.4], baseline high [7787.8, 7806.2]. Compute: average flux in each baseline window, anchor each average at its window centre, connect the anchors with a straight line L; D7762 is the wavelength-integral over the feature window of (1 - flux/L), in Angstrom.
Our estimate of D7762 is 1.2 Angstrom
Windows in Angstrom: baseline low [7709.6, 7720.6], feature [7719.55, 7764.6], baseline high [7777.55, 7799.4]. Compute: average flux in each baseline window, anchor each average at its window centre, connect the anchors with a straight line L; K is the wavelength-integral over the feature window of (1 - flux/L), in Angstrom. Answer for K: 1.5 Angstrom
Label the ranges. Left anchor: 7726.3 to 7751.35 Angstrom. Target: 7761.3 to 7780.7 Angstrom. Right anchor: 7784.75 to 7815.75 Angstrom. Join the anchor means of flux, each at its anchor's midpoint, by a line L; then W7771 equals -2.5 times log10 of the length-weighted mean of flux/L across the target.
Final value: 0.03 mag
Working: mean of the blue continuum 11.3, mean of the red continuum 11.3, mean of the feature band 11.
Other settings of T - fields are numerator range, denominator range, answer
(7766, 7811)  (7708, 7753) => 0.98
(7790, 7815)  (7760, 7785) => 1.03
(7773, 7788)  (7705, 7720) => 0.96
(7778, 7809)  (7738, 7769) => 1.03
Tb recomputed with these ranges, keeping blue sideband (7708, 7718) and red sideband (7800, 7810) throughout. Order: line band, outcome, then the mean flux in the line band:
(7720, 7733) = 0.034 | 11.4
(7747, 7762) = 0.080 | 10.8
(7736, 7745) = 0.063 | 11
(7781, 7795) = 0.040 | 11.1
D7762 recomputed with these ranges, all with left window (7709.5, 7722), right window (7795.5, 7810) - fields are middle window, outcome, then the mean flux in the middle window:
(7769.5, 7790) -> 0.69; 11.1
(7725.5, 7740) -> 0.01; 11.6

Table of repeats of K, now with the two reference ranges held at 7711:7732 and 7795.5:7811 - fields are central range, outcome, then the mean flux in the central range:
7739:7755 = 0.9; 10.8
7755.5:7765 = 0.4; 11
